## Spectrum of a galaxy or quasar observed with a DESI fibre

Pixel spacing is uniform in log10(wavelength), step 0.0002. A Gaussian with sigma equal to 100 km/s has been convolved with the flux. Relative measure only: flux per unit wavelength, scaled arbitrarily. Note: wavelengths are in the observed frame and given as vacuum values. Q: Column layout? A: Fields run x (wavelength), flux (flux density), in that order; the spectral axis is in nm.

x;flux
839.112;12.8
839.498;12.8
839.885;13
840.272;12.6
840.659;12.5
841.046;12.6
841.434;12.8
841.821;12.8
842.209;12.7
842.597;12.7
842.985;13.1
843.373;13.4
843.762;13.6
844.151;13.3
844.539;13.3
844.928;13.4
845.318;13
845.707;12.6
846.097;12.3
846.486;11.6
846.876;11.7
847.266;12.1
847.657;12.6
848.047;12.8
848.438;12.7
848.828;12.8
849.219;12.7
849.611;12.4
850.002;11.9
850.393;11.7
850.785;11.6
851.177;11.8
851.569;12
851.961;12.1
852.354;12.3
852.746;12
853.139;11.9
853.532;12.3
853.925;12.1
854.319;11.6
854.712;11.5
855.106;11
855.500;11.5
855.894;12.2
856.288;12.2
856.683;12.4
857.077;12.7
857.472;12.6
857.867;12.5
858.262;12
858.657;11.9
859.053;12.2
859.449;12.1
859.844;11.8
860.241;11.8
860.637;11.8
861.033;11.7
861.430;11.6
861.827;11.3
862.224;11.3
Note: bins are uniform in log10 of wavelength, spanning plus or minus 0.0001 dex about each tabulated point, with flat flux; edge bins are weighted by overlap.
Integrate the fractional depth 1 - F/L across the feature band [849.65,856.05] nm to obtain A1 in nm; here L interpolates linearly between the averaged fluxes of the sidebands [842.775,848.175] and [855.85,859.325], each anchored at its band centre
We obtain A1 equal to 0.32 nm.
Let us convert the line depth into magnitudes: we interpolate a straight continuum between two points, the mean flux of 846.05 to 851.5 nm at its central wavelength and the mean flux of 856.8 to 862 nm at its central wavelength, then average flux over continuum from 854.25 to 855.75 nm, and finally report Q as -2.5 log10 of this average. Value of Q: 0.062 mag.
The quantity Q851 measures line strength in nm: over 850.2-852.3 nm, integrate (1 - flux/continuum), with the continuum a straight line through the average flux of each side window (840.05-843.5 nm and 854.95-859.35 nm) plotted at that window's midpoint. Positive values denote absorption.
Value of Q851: 0.09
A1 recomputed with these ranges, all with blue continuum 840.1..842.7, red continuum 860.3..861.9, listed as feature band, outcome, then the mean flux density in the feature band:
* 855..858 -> -0.07 nm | 12.2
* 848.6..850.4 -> -0.02 nm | 12.4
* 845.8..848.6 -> 0.02 nm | 12.3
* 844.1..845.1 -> -0.07 nm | 13.3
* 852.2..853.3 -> 0.00 nm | 12.1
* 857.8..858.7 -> -0.03 nm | 12.1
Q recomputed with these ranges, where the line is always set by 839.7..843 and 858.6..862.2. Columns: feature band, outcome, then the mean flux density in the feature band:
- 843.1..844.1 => -0.07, 13.4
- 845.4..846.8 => 0.03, 12.2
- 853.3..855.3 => 0.03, 11.7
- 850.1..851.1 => 0.05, 11.7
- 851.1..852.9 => 0.01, 12.1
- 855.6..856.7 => -0.02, 12.2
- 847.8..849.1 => -0.03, 12.8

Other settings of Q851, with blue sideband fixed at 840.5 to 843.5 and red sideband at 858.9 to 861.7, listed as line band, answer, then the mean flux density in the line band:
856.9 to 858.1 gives -0.06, 12.6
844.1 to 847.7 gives 0.01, 12.6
